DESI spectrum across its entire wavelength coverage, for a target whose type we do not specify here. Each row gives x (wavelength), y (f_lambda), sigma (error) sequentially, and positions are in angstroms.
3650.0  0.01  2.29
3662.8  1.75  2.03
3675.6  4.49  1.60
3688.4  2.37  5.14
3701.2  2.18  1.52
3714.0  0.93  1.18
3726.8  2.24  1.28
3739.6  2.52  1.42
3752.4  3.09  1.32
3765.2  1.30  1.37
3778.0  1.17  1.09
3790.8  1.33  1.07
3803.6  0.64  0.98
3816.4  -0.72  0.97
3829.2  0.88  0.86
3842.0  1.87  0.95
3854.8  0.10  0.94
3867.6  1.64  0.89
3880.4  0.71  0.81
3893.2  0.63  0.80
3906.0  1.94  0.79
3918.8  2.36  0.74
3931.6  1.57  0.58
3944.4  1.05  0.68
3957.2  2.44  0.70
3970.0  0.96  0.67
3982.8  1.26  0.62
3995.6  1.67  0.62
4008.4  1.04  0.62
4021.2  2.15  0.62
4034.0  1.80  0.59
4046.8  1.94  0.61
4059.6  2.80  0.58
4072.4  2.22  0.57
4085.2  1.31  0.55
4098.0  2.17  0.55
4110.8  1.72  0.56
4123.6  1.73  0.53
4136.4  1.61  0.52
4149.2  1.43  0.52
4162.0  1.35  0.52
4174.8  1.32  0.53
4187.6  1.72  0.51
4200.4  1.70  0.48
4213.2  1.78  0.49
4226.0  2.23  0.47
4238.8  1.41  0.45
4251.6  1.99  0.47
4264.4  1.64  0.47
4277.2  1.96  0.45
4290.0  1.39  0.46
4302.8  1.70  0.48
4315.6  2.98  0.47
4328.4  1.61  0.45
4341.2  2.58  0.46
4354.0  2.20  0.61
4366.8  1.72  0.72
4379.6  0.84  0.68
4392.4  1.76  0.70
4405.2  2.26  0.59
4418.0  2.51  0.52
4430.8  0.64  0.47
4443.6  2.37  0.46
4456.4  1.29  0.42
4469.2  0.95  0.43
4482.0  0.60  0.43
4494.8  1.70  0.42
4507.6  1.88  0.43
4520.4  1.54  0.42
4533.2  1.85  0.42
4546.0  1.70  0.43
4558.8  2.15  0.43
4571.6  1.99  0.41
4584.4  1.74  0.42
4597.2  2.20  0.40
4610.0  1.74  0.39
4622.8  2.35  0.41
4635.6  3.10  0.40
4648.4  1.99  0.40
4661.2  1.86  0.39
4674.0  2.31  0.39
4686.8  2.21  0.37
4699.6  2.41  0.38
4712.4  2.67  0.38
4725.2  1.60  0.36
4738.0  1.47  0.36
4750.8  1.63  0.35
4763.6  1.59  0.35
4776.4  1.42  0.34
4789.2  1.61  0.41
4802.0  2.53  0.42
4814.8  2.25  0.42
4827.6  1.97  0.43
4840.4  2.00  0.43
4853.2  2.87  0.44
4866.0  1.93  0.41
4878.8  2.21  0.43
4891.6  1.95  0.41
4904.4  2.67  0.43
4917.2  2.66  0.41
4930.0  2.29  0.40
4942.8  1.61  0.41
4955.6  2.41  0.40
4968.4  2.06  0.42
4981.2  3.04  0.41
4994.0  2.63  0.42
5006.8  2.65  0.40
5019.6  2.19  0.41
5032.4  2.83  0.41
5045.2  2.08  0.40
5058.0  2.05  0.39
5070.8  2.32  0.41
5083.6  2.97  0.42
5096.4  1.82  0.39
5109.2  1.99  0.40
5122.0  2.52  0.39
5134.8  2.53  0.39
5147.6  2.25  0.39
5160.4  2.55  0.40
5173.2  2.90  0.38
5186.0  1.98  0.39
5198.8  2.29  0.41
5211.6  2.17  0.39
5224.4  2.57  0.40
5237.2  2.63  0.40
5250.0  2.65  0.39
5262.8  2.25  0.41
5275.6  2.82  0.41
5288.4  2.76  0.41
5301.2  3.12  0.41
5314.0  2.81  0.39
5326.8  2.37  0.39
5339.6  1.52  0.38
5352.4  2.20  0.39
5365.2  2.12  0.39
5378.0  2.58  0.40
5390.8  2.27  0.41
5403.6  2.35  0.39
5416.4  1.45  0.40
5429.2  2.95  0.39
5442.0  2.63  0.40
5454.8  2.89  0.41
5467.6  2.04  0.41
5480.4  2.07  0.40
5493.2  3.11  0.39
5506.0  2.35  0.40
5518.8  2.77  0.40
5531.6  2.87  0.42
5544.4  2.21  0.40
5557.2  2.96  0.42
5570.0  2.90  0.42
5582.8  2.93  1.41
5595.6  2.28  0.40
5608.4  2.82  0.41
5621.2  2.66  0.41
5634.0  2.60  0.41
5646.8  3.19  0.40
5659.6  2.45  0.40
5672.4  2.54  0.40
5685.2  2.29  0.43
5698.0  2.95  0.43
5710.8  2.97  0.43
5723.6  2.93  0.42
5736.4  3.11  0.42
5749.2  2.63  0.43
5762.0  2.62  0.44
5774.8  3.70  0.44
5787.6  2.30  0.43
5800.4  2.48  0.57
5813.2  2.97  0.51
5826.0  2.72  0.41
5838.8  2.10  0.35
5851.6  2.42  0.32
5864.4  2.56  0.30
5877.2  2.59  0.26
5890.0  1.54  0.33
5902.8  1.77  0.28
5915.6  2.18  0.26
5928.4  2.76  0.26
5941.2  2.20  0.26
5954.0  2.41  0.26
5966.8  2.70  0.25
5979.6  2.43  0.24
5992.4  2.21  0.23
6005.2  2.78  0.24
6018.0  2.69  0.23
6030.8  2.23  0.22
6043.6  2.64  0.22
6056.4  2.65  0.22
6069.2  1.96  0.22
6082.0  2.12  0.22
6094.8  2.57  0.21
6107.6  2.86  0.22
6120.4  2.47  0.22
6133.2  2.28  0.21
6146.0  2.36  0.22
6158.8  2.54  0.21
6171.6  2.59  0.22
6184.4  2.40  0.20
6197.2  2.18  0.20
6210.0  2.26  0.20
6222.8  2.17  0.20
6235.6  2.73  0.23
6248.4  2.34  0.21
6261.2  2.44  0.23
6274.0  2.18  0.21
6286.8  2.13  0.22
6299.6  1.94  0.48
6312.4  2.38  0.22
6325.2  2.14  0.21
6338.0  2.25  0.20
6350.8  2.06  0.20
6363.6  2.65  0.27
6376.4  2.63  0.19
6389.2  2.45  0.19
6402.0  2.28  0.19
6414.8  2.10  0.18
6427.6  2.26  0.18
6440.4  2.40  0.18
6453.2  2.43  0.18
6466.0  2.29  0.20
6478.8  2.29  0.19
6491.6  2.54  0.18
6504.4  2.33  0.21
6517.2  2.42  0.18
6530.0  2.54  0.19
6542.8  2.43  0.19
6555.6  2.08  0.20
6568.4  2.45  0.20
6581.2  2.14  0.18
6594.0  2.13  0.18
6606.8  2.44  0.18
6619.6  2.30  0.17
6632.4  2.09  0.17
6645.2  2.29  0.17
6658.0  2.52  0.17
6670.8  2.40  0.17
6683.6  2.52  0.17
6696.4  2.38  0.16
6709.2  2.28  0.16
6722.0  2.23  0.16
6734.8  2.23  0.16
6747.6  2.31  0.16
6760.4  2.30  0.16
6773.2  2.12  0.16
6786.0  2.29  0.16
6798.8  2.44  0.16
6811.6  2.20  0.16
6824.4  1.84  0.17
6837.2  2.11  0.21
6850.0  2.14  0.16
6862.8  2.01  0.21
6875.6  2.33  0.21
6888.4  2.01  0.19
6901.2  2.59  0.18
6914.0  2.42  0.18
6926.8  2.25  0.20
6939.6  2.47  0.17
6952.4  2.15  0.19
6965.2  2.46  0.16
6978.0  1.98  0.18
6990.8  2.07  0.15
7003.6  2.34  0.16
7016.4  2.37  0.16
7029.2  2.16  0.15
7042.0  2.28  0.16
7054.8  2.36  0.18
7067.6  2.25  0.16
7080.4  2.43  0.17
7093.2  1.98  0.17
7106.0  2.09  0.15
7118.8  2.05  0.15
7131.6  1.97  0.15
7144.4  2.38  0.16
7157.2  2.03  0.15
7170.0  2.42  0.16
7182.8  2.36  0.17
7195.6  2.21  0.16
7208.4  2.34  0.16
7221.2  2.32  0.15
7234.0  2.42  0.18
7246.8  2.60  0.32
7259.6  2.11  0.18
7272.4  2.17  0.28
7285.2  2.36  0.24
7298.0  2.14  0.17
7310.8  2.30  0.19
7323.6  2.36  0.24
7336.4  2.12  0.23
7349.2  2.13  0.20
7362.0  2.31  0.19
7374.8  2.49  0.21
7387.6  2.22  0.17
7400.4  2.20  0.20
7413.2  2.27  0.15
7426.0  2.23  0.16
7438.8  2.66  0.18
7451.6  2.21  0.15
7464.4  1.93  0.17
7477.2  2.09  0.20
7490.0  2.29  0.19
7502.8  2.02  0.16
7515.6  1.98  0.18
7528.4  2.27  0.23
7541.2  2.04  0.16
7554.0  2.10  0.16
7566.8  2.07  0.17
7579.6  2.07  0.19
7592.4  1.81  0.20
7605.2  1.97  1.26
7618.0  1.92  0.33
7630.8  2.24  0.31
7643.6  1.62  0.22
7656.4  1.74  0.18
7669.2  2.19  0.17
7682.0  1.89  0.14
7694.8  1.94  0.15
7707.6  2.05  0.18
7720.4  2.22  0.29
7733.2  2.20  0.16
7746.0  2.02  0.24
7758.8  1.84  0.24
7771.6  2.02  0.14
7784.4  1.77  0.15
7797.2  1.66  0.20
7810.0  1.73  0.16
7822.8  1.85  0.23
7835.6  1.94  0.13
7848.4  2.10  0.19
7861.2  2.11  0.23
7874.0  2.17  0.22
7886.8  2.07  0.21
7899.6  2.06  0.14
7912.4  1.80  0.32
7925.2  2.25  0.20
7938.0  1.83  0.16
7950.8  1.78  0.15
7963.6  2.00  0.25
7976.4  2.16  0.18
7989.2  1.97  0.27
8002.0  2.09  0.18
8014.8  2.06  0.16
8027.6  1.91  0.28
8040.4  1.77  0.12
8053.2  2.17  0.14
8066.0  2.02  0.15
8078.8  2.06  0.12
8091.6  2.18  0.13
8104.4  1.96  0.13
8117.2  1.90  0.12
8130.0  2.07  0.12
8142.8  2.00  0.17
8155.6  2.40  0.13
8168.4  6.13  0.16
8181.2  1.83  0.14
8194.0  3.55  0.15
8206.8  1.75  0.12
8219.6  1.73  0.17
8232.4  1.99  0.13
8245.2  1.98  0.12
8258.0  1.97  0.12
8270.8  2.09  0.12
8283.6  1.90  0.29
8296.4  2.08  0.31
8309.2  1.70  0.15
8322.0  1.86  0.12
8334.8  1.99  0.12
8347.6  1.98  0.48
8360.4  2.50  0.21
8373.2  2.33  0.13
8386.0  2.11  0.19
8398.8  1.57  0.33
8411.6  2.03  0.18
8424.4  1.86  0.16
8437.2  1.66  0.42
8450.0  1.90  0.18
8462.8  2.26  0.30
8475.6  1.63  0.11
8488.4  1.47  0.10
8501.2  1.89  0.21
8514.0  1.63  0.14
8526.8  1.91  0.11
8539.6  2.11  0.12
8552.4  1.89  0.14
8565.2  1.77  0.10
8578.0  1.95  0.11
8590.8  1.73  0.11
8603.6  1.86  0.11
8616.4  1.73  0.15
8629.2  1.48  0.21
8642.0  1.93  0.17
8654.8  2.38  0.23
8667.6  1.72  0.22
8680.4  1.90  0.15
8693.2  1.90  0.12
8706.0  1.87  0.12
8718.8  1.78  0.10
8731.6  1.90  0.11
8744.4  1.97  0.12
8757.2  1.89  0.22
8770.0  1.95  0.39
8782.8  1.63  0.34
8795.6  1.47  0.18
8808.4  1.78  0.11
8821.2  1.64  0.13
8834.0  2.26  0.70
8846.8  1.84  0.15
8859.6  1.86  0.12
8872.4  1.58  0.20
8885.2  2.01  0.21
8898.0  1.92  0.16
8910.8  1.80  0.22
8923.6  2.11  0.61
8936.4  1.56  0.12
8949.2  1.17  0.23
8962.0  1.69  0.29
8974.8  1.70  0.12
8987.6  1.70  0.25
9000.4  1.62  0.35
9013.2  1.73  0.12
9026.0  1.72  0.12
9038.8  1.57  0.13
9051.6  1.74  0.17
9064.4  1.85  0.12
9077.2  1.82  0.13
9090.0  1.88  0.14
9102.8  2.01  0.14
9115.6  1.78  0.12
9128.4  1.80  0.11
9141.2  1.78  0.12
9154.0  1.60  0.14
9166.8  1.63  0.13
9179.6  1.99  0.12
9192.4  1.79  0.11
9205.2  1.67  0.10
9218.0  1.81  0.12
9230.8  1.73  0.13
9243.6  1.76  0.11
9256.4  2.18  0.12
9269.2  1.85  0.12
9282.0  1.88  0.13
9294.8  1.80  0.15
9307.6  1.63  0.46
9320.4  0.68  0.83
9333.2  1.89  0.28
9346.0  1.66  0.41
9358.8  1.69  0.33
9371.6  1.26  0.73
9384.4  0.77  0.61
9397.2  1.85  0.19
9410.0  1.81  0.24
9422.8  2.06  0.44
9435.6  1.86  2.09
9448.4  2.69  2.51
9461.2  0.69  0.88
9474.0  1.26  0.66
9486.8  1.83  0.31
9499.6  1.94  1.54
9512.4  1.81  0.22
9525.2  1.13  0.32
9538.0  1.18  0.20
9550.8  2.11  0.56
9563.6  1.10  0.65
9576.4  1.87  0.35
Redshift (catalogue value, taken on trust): 0.24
